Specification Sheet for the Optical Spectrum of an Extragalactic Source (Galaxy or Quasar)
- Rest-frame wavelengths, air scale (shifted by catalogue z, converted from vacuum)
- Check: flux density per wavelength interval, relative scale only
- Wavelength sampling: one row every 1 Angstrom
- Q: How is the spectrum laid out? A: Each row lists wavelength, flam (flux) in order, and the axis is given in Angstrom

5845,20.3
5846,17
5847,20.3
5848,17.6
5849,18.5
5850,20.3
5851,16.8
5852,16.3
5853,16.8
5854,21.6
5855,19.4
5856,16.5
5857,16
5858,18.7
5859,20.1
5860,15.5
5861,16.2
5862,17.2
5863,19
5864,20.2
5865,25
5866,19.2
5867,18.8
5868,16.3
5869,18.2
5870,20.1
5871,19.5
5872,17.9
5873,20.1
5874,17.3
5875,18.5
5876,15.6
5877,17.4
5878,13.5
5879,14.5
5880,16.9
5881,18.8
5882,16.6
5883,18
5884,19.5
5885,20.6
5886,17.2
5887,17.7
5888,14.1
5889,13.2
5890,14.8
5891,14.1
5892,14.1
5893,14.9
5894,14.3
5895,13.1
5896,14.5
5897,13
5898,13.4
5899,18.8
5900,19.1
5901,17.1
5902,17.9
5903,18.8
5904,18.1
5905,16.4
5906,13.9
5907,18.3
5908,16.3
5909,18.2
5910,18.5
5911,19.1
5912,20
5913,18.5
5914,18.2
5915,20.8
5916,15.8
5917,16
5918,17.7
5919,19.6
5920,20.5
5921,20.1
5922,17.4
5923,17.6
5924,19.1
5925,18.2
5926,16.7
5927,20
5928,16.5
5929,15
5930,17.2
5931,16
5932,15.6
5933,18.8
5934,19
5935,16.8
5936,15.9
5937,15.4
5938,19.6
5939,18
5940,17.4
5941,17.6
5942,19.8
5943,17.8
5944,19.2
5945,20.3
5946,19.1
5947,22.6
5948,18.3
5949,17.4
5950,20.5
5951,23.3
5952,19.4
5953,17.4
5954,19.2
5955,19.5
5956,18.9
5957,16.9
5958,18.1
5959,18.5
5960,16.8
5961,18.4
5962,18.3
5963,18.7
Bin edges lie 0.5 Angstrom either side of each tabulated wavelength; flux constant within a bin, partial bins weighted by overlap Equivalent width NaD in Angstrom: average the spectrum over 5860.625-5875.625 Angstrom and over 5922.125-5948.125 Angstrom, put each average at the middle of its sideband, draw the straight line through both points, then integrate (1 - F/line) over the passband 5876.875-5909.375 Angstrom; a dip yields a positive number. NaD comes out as 4.0 Angstrom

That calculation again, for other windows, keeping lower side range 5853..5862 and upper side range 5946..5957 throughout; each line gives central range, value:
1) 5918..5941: 1.7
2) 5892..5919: 2.6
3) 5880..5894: 1.5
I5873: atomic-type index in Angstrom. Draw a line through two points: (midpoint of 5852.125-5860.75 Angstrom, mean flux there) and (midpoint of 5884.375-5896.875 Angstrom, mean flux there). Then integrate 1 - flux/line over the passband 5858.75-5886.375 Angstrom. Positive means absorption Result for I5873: -2.5 Angstrom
